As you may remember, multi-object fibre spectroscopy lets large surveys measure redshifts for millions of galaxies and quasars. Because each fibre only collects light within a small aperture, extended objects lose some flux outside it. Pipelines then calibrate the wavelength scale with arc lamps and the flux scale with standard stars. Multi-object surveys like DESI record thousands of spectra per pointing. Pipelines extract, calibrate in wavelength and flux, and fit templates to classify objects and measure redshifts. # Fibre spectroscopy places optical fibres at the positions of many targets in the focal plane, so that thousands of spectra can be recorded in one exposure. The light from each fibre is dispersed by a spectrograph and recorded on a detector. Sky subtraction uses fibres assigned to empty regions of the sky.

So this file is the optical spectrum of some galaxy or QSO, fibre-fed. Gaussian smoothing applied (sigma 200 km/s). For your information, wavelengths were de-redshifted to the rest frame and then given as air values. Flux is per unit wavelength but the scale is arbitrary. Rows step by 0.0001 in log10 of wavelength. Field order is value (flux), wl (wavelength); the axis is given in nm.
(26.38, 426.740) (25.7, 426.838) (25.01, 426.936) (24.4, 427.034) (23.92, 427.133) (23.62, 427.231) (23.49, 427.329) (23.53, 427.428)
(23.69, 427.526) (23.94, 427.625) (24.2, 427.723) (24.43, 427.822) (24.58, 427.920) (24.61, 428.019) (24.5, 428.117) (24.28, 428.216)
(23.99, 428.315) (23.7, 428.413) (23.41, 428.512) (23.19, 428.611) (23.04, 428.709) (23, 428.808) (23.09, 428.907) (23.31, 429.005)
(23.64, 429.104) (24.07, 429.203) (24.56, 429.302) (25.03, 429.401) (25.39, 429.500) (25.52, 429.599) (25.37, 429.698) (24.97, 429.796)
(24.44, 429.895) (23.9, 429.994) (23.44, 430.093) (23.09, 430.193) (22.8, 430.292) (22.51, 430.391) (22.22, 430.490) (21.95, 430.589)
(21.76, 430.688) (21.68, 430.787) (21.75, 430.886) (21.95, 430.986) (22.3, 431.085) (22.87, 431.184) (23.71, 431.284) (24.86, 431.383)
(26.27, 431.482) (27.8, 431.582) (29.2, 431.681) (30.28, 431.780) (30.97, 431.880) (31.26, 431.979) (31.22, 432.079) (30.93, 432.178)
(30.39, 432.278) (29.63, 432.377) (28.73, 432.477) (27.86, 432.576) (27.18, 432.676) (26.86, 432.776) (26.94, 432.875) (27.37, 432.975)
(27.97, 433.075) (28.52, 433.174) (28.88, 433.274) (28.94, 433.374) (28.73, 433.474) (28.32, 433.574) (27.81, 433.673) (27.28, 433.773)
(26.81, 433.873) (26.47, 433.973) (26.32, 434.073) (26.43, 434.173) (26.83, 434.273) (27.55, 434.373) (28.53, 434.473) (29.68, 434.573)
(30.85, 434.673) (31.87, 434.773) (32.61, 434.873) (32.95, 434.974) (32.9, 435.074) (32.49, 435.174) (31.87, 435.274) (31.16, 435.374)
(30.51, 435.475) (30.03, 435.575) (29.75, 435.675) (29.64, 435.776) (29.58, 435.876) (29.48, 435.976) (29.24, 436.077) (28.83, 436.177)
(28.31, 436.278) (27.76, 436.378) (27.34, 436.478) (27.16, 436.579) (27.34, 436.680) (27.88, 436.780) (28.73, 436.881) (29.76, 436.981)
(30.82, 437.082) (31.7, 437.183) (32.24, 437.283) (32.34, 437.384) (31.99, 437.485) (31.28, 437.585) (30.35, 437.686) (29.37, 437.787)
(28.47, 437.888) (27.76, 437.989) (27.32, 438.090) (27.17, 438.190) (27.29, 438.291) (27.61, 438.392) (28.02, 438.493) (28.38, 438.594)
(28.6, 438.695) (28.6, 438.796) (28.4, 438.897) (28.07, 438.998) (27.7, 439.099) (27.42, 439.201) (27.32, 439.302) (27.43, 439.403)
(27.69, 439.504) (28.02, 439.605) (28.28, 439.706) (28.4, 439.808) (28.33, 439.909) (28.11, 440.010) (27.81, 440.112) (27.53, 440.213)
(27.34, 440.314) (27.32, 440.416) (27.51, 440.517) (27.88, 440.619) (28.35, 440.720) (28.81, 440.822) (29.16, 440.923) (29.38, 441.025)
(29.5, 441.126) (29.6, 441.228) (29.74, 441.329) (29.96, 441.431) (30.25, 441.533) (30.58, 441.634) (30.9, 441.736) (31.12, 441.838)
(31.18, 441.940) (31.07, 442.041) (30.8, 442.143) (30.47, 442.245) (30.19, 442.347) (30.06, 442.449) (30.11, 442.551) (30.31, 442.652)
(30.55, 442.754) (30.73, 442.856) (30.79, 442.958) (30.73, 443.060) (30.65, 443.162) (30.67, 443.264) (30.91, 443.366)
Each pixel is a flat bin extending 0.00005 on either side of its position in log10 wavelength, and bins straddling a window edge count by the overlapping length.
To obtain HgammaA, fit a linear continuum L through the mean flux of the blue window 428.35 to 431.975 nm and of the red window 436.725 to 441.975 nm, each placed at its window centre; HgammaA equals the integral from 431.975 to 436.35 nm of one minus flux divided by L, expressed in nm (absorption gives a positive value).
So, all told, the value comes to -0.48 nm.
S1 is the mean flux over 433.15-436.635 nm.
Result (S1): 29.2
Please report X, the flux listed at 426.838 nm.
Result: 25.7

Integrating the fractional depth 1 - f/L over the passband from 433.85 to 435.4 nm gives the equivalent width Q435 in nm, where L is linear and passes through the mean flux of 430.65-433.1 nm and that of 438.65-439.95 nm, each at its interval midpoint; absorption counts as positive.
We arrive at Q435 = -0.14 nm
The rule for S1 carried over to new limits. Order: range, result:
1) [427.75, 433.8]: 25.6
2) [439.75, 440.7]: 27.8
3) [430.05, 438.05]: 28.1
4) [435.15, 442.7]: 29.2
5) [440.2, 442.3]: 29.5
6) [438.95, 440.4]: 27.8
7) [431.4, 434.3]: 28.3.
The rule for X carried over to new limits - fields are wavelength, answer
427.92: 24.58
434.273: 26.83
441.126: 29.5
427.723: 24.2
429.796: 24.97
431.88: 30.97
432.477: 28.73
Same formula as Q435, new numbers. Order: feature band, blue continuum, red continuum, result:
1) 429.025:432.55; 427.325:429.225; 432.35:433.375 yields 0.09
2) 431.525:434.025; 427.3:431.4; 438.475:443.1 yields -0.34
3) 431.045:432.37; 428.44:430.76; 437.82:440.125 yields -0.18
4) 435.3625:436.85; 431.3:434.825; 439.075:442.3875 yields -0.01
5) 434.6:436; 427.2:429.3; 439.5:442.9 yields -0.23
